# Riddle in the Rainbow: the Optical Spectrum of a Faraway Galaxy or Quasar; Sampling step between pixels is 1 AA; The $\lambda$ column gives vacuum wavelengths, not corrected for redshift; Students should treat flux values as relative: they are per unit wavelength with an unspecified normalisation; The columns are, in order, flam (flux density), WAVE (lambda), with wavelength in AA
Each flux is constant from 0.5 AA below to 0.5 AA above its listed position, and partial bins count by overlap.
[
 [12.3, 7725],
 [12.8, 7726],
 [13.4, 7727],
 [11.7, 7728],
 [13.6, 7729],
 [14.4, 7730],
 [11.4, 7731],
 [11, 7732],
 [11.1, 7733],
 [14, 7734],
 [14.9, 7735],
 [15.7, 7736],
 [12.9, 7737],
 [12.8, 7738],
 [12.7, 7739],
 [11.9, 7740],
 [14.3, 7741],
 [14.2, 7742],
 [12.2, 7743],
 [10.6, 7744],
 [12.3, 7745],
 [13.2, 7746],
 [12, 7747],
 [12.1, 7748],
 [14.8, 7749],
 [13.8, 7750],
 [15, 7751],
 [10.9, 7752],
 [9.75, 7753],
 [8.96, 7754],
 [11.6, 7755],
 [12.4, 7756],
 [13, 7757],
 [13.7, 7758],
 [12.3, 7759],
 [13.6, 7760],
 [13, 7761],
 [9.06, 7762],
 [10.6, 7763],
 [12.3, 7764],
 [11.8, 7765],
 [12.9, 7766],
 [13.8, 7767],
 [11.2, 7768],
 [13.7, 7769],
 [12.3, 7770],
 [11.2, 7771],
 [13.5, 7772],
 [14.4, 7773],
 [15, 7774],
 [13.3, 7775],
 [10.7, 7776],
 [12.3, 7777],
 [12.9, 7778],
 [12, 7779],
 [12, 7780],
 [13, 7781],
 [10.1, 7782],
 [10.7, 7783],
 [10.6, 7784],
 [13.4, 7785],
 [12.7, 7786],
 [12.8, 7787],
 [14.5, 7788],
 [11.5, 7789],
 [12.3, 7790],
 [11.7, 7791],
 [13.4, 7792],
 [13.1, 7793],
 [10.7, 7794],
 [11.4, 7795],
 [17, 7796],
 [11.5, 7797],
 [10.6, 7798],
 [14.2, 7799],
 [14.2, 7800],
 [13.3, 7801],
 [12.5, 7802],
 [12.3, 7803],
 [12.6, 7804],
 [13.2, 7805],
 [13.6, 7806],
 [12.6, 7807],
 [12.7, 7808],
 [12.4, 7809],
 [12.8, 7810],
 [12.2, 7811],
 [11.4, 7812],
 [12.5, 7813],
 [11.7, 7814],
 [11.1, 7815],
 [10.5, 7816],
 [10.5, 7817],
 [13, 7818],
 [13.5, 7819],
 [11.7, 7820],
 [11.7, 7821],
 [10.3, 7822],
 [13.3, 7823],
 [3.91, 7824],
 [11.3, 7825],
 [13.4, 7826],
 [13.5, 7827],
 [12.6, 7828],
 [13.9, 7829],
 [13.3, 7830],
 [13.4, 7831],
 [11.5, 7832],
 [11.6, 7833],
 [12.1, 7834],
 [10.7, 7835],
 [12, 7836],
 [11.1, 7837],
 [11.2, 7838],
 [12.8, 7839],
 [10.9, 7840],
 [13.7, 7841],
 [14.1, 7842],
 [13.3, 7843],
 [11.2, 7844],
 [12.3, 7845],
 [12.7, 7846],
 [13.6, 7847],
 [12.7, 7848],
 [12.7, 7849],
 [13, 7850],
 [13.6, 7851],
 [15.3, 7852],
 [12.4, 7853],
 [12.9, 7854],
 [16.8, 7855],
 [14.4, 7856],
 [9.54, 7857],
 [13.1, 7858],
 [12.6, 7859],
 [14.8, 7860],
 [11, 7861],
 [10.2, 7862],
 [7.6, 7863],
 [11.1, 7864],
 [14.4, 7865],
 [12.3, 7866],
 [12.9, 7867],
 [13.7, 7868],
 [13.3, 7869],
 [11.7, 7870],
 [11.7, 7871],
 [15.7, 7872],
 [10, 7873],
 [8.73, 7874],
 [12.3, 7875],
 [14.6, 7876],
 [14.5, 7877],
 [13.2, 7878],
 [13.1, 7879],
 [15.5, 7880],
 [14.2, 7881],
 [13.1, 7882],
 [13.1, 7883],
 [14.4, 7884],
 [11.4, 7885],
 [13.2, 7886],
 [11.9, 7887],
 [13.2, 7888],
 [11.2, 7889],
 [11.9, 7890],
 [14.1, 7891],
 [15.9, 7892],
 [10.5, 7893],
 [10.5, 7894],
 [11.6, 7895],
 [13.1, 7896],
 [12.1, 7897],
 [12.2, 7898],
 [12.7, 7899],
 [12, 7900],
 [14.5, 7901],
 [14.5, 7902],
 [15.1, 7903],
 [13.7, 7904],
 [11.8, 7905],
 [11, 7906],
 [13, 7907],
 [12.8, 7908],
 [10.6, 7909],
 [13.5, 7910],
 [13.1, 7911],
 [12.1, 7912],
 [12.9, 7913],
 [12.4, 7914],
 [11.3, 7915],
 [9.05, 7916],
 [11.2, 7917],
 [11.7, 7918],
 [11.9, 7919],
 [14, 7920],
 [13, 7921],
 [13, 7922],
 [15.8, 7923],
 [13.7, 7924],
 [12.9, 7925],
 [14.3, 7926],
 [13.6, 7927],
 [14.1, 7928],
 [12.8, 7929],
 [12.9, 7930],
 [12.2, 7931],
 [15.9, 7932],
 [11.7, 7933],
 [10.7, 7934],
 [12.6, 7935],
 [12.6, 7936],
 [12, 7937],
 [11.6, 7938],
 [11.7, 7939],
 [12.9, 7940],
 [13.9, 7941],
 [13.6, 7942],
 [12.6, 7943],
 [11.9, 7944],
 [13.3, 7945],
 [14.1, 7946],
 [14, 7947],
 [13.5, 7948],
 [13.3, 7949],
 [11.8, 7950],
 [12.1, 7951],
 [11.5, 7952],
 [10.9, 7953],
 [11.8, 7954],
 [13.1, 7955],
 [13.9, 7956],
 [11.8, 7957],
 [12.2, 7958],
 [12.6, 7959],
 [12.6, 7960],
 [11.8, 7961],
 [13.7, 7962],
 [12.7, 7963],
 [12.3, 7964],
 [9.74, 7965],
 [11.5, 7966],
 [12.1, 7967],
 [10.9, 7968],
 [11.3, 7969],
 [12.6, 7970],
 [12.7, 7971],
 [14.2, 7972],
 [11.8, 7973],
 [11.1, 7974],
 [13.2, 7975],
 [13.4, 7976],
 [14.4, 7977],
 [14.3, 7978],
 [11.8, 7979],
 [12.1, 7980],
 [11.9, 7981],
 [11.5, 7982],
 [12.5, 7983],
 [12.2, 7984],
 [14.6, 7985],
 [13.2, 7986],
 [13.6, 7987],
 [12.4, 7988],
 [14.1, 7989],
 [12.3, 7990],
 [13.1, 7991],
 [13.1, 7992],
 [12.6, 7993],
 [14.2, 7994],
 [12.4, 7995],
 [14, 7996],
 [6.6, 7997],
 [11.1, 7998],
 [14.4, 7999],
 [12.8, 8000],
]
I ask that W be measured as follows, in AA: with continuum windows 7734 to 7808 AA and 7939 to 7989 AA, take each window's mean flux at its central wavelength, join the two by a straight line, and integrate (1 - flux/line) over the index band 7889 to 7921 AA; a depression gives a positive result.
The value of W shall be 0.3 AA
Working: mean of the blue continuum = 12.6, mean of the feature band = 12.5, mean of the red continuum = 12.6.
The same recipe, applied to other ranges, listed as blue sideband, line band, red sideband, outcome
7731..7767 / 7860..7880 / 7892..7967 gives 0.3 AA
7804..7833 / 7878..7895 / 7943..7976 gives -1.0 AA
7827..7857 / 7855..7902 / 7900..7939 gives 0.4 AA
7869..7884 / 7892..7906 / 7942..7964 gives 0.2 AA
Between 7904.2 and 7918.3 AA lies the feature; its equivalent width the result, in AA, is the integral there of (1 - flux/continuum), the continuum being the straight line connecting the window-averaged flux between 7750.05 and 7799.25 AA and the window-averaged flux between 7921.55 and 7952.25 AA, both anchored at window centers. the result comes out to 1.1 AA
